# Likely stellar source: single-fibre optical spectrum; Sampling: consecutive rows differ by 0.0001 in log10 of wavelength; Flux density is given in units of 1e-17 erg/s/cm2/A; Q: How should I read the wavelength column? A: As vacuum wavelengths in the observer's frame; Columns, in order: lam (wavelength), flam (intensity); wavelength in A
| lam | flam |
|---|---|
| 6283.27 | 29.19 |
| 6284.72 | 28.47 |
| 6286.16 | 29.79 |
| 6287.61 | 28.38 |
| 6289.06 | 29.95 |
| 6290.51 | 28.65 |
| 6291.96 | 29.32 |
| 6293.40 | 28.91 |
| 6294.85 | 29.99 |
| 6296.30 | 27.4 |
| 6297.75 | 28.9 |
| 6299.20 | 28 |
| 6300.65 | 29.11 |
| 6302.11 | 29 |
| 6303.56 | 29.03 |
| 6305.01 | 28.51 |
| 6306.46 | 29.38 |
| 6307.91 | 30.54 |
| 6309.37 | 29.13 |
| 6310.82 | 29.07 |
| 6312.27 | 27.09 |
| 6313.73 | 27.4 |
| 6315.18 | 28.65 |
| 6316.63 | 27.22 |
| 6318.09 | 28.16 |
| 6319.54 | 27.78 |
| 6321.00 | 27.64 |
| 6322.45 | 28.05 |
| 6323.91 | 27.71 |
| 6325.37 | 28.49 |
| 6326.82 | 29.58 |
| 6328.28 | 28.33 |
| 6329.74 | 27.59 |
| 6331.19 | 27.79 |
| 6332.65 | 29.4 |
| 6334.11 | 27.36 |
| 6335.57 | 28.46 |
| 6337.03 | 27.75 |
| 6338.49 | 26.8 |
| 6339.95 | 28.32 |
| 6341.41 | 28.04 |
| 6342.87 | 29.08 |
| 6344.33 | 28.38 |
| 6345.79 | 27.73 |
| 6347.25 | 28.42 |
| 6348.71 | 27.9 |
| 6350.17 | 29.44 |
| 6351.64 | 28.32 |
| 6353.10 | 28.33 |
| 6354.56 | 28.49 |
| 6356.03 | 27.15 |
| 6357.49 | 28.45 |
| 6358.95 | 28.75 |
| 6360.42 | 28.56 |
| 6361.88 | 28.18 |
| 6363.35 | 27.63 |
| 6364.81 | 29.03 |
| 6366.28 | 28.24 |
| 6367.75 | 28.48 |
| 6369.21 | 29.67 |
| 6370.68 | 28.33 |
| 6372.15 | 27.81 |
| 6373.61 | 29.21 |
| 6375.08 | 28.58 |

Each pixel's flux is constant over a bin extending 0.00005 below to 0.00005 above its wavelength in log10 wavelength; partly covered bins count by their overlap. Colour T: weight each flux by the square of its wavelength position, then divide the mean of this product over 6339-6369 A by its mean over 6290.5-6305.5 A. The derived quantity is 1.00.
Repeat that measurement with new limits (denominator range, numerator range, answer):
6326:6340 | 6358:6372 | 1.02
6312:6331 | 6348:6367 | 1.02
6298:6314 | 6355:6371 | 1.00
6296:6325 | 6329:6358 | 1.00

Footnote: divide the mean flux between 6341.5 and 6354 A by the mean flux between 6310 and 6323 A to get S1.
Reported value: 1.02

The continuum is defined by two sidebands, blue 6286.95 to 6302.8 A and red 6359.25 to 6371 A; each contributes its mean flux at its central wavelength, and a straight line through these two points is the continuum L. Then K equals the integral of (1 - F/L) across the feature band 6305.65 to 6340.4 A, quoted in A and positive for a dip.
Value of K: 0.6 A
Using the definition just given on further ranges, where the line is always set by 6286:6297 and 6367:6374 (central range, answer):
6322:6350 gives 0.62 A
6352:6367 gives 0.24 A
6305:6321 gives 0.29 A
